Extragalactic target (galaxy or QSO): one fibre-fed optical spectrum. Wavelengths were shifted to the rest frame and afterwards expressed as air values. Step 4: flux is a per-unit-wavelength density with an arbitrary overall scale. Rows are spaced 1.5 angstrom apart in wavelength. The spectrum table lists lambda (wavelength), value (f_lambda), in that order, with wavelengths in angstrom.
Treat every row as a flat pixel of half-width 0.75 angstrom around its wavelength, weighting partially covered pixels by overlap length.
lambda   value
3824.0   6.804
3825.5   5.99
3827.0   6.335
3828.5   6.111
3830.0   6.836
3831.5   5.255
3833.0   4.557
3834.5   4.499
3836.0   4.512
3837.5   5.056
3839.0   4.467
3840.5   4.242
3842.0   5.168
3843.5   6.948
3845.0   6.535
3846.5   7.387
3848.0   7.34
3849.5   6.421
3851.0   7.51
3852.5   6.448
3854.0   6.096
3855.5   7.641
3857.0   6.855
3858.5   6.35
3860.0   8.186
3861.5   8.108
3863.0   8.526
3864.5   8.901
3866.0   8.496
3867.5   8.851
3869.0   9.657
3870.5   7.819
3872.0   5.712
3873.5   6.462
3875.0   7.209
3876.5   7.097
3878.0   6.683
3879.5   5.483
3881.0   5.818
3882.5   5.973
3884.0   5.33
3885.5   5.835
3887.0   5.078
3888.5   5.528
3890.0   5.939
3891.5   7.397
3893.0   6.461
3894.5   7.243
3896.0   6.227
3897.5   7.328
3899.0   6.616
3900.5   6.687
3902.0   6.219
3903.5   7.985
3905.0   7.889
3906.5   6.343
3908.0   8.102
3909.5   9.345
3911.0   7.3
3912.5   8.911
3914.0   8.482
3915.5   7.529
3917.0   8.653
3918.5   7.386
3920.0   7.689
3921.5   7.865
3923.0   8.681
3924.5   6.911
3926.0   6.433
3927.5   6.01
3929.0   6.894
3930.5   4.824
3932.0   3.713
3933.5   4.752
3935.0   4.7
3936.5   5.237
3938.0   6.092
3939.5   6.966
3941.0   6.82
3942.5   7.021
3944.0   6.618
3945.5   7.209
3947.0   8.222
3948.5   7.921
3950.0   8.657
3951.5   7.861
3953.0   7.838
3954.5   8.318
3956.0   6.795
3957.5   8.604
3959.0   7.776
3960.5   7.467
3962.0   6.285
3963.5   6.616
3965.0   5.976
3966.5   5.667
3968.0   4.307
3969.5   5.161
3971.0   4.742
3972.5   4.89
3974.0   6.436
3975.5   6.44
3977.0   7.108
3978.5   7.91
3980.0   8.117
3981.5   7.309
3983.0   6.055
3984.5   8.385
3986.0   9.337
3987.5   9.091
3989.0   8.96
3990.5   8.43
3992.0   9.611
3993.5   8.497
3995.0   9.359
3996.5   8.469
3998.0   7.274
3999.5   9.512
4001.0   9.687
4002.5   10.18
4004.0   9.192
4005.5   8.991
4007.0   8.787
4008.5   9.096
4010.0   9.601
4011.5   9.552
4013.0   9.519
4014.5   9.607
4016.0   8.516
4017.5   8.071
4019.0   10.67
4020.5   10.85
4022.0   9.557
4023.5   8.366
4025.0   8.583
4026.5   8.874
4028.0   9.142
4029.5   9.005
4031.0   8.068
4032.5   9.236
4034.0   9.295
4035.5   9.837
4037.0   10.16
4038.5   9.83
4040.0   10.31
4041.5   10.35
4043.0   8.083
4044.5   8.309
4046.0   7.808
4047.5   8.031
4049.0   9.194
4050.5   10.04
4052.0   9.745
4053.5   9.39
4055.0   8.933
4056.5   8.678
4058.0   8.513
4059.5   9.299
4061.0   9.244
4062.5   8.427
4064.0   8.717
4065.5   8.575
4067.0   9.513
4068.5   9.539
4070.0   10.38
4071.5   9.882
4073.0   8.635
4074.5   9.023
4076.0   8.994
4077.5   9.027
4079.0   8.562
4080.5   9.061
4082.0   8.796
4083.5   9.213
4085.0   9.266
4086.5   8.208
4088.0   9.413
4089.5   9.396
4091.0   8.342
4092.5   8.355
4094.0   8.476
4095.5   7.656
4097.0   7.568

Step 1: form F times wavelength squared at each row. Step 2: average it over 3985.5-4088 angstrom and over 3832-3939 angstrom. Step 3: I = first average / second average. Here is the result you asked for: 1.5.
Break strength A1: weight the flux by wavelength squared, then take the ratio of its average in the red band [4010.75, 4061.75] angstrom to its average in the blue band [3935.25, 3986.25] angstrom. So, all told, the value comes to 1.38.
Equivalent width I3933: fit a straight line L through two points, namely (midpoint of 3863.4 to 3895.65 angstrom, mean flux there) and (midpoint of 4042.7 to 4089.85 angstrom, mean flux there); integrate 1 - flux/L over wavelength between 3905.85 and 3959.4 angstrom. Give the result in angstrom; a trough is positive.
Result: 1.84 angstrom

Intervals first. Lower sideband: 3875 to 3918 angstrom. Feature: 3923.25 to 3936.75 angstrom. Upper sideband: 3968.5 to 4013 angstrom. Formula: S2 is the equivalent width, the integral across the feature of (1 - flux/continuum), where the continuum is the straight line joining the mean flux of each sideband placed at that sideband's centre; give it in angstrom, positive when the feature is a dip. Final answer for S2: 3.16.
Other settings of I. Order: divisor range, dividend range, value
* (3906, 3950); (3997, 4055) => 1.38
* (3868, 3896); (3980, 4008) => 1.42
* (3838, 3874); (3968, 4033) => 1.28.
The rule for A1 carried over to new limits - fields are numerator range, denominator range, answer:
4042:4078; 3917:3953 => 1.41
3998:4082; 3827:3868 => 1.54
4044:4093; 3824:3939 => 1.48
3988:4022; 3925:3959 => 1.41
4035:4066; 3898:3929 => 1.30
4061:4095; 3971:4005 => 1.16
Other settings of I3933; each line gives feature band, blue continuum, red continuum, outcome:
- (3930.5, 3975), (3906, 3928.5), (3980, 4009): 9.3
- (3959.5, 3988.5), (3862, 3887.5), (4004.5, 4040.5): 6.2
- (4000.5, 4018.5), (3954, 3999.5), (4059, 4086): -3.0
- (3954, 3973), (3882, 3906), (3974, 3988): 2.7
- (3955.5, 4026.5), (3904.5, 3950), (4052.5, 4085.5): -0.9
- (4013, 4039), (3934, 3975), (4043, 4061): -3.1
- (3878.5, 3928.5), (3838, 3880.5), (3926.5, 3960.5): -0.8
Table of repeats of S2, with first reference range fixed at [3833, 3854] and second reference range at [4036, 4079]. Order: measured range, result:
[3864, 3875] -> -2.9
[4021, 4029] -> -0.3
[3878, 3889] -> 1.4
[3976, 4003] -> -1.2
